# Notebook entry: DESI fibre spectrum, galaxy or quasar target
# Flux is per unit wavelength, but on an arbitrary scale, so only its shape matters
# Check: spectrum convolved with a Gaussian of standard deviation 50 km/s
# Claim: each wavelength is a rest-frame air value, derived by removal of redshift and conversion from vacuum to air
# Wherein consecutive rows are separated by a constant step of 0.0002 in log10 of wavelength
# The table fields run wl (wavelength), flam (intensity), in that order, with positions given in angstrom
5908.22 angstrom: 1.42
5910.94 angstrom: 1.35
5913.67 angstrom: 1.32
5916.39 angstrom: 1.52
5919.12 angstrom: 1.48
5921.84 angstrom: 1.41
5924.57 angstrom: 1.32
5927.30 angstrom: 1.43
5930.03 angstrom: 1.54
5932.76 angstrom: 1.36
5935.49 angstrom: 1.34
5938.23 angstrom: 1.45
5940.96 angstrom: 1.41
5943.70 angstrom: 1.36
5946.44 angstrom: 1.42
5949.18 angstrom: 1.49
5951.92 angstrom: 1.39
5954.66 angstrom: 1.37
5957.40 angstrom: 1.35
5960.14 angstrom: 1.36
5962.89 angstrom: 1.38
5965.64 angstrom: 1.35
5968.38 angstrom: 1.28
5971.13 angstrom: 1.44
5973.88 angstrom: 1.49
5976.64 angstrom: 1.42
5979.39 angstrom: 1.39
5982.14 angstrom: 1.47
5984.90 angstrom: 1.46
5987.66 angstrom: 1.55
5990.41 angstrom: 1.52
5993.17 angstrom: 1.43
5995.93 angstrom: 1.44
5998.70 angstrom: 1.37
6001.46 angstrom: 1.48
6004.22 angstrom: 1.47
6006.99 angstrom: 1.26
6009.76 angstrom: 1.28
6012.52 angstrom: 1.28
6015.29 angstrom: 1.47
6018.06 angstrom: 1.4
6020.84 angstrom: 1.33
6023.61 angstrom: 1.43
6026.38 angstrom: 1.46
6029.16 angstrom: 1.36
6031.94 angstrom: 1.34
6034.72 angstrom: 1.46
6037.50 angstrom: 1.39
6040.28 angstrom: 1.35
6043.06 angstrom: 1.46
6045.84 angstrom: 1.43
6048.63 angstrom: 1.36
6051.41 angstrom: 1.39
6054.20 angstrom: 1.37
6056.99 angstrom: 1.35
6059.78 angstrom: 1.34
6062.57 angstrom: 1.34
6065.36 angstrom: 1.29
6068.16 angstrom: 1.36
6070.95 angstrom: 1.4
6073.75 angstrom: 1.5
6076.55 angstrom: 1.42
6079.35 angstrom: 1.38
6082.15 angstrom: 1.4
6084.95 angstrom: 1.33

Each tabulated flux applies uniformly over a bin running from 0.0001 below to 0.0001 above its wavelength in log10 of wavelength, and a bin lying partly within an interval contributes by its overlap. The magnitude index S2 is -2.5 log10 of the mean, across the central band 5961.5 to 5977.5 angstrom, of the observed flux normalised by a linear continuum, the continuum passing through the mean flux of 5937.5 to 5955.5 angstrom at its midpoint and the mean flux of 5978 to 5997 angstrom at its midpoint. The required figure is 0.039 mag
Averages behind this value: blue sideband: 1.41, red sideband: 1.47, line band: 1.39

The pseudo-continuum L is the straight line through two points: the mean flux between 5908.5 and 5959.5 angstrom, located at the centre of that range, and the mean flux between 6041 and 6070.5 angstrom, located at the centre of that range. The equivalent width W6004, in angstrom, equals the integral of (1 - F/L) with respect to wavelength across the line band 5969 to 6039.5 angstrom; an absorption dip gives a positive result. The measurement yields -1.4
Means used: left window 1.41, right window 1.37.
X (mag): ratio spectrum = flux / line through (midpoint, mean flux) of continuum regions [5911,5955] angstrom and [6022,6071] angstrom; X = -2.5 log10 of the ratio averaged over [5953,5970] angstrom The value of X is 0.04 mag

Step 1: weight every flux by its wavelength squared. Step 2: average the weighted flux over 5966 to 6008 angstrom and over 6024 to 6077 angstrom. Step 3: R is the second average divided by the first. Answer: 1.0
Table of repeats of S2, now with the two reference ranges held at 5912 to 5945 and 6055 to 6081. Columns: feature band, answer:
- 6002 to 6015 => 0.04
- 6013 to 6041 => -0.01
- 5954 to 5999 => -0.01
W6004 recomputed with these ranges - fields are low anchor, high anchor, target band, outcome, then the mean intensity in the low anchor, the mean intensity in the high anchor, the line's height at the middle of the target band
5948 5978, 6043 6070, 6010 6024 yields 0.1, 1.39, 1.37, 1.38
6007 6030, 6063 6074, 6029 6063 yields -0.3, 1.37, 1.37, 1.37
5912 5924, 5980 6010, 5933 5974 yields 1.1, 1.42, 1.43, 1.43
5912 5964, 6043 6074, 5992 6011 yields 0.0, 1.4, 1.37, 1.39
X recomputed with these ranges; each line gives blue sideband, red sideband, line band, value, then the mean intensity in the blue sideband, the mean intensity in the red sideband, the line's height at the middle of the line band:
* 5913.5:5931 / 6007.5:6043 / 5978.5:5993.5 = -0.06 mag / 1.44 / 1.38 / 1.4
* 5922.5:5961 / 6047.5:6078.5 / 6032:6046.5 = -0.02 mag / 1.4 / 1.37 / 1.38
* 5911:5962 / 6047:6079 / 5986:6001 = -0.05 mag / 1.4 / 1.37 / 1.39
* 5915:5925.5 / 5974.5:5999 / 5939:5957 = 0.03 mag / 1.44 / 1.45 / 1.44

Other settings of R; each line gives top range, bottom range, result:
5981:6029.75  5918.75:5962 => 1.03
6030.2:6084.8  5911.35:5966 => 1.03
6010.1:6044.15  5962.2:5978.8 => 1.02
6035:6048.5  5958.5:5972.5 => 1.06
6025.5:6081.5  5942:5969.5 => 1.04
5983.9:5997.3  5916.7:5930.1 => 1.06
